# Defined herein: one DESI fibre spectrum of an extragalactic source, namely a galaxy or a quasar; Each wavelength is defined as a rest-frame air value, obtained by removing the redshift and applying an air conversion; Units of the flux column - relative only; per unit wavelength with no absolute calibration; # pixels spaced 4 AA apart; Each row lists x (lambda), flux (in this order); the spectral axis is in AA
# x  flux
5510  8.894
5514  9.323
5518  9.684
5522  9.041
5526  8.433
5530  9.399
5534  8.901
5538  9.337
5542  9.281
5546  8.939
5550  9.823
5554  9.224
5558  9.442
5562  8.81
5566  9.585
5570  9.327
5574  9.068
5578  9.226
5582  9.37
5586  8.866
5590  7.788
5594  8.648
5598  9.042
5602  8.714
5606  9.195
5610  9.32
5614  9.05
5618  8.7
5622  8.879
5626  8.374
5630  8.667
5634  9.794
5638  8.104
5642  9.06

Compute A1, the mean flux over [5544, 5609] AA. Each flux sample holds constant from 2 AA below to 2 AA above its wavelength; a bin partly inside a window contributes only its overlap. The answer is 9.07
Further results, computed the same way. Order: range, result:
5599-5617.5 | 9.04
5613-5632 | 8.72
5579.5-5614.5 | 8.89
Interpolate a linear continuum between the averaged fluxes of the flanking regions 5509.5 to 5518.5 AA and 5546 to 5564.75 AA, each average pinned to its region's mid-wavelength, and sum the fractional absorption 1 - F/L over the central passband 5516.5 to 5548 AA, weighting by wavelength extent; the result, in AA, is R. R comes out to 0.6 AA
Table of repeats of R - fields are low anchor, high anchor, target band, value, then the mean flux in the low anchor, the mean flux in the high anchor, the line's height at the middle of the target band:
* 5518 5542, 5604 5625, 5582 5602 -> 0.77 AA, 9.1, 9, 9.02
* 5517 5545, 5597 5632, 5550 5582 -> -0.93 AA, 9.13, 8.88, 9.02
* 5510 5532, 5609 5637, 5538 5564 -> -0.50 AA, 9.15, 8.93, 9.08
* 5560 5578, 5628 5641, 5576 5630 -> 1.06 AA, 9.2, 8.87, 9.03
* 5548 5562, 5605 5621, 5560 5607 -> 1.33 AA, 9.4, 9.05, 9.23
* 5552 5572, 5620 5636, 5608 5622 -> -0.01 AA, 9.28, 8.93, 9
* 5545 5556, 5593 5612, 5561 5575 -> 0.01 AA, 9.36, 9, 9.24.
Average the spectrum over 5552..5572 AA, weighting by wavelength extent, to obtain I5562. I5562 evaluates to 9.28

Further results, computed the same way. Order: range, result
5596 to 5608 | 8.98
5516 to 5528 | 9.05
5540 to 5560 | 9.34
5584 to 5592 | 8.33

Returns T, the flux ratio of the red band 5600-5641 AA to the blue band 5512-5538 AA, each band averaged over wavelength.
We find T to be 0.97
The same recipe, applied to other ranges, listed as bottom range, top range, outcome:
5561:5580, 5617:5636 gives 0.96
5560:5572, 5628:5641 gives 0.96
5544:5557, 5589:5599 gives 0.91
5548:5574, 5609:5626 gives 0.95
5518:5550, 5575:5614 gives 0.98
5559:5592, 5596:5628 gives 0.99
